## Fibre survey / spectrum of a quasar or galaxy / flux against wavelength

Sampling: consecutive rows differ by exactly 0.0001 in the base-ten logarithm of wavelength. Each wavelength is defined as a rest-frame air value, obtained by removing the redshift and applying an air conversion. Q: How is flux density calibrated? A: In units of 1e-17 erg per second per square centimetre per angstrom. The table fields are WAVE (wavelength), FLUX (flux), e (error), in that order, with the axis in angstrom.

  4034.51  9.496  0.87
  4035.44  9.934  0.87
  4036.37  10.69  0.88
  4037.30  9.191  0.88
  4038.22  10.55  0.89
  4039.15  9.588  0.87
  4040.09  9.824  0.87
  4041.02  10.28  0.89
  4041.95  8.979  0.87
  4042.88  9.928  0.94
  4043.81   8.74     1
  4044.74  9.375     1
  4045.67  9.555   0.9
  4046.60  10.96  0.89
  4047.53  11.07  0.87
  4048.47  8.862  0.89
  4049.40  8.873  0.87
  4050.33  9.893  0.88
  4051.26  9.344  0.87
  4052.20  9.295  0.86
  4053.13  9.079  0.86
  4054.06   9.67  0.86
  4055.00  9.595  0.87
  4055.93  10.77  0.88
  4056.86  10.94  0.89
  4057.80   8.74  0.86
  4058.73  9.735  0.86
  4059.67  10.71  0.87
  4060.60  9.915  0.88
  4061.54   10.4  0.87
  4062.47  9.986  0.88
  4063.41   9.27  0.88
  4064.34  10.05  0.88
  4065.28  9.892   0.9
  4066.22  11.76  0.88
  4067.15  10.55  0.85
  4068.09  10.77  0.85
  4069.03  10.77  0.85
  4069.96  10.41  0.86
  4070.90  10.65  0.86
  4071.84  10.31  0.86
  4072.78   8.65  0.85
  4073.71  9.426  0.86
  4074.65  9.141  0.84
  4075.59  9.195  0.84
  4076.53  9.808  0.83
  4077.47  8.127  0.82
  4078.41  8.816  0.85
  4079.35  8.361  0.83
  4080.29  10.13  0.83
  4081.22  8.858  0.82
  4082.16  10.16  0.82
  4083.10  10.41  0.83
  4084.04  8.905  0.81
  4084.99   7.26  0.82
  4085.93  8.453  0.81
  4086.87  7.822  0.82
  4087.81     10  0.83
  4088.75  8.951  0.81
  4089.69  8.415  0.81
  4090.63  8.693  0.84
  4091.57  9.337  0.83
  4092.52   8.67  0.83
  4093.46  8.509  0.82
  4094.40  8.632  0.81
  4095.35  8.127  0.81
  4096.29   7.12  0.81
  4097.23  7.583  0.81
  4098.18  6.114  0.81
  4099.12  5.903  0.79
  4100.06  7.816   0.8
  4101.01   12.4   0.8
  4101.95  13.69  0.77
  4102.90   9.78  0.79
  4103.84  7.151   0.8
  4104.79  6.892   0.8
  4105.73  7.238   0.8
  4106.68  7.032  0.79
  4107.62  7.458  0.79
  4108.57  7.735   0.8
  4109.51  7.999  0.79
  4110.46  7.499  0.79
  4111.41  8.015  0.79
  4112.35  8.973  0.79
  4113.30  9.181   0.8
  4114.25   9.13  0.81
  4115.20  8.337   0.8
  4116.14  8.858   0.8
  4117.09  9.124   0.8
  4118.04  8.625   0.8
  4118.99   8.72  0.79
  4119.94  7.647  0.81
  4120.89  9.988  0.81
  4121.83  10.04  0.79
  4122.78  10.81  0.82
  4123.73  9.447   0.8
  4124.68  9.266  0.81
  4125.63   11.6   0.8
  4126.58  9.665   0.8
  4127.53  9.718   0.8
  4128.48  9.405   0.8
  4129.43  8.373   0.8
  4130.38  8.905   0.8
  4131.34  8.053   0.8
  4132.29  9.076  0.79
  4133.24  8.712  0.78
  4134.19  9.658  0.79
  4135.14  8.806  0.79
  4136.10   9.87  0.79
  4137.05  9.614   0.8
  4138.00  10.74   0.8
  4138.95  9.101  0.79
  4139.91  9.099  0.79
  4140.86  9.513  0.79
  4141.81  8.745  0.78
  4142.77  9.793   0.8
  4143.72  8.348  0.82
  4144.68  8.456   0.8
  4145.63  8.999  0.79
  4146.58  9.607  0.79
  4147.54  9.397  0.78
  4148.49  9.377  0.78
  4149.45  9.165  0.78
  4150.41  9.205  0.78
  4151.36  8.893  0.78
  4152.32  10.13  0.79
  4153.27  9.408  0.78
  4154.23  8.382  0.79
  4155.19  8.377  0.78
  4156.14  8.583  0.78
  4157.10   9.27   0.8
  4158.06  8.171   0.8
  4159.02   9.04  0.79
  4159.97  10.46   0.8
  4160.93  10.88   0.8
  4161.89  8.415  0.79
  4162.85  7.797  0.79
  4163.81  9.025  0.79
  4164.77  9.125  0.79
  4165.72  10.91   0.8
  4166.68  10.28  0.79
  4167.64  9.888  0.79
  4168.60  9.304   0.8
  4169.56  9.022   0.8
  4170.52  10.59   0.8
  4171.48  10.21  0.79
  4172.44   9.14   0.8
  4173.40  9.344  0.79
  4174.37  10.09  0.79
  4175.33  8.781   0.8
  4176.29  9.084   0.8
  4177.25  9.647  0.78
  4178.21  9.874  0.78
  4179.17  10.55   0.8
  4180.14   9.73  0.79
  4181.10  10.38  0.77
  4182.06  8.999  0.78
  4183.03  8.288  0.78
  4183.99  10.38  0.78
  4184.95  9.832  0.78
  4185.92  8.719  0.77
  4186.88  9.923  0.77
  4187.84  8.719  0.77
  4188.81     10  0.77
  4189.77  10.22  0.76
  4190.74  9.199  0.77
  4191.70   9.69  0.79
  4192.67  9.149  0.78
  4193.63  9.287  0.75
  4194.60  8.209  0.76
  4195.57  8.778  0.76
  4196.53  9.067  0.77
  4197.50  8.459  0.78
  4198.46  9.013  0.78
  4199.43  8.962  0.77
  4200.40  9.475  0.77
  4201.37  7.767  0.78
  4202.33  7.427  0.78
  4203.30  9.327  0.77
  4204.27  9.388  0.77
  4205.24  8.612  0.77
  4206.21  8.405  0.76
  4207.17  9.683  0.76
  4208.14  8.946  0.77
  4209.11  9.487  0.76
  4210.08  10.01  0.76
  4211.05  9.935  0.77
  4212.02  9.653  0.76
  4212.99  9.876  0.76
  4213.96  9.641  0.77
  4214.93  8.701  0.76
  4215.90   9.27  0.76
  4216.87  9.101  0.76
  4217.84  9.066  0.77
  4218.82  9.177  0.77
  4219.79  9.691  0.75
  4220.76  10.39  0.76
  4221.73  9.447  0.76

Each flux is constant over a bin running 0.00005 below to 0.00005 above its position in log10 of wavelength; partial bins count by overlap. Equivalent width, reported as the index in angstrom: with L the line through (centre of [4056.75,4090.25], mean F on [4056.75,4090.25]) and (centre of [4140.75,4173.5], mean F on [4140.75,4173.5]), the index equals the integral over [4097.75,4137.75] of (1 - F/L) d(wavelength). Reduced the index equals 2.3 angstrom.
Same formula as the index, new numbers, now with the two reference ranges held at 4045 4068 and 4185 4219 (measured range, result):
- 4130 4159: 1.1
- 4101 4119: 2.0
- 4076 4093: 1.5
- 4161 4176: -0.2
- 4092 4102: 1.4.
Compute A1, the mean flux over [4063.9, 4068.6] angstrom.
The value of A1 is 10.6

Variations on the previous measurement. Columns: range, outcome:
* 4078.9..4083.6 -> 9.6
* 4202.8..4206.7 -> 8.93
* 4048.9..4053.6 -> 9.31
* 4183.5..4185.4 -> 10.1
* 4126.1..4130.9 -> 9.19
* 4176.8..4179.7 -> 10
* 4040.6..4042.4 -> 9.62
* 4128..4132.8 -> 8.76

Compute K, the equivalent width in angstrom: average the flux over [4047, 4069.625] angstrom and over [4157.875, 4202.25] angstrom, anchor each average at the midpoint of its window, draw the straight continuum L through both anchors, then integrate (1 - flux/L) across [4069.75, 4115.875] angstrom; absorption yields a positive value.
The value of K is 5.3 angstrom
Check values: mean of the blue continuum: 10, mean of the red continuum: 9.38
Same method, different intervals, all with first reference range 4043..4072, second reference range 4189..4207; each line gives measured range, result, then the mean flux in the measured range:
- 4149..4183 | -0.87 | 9.42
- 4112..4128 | 0.27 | 9.36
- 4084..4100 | 2.67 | 8.12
